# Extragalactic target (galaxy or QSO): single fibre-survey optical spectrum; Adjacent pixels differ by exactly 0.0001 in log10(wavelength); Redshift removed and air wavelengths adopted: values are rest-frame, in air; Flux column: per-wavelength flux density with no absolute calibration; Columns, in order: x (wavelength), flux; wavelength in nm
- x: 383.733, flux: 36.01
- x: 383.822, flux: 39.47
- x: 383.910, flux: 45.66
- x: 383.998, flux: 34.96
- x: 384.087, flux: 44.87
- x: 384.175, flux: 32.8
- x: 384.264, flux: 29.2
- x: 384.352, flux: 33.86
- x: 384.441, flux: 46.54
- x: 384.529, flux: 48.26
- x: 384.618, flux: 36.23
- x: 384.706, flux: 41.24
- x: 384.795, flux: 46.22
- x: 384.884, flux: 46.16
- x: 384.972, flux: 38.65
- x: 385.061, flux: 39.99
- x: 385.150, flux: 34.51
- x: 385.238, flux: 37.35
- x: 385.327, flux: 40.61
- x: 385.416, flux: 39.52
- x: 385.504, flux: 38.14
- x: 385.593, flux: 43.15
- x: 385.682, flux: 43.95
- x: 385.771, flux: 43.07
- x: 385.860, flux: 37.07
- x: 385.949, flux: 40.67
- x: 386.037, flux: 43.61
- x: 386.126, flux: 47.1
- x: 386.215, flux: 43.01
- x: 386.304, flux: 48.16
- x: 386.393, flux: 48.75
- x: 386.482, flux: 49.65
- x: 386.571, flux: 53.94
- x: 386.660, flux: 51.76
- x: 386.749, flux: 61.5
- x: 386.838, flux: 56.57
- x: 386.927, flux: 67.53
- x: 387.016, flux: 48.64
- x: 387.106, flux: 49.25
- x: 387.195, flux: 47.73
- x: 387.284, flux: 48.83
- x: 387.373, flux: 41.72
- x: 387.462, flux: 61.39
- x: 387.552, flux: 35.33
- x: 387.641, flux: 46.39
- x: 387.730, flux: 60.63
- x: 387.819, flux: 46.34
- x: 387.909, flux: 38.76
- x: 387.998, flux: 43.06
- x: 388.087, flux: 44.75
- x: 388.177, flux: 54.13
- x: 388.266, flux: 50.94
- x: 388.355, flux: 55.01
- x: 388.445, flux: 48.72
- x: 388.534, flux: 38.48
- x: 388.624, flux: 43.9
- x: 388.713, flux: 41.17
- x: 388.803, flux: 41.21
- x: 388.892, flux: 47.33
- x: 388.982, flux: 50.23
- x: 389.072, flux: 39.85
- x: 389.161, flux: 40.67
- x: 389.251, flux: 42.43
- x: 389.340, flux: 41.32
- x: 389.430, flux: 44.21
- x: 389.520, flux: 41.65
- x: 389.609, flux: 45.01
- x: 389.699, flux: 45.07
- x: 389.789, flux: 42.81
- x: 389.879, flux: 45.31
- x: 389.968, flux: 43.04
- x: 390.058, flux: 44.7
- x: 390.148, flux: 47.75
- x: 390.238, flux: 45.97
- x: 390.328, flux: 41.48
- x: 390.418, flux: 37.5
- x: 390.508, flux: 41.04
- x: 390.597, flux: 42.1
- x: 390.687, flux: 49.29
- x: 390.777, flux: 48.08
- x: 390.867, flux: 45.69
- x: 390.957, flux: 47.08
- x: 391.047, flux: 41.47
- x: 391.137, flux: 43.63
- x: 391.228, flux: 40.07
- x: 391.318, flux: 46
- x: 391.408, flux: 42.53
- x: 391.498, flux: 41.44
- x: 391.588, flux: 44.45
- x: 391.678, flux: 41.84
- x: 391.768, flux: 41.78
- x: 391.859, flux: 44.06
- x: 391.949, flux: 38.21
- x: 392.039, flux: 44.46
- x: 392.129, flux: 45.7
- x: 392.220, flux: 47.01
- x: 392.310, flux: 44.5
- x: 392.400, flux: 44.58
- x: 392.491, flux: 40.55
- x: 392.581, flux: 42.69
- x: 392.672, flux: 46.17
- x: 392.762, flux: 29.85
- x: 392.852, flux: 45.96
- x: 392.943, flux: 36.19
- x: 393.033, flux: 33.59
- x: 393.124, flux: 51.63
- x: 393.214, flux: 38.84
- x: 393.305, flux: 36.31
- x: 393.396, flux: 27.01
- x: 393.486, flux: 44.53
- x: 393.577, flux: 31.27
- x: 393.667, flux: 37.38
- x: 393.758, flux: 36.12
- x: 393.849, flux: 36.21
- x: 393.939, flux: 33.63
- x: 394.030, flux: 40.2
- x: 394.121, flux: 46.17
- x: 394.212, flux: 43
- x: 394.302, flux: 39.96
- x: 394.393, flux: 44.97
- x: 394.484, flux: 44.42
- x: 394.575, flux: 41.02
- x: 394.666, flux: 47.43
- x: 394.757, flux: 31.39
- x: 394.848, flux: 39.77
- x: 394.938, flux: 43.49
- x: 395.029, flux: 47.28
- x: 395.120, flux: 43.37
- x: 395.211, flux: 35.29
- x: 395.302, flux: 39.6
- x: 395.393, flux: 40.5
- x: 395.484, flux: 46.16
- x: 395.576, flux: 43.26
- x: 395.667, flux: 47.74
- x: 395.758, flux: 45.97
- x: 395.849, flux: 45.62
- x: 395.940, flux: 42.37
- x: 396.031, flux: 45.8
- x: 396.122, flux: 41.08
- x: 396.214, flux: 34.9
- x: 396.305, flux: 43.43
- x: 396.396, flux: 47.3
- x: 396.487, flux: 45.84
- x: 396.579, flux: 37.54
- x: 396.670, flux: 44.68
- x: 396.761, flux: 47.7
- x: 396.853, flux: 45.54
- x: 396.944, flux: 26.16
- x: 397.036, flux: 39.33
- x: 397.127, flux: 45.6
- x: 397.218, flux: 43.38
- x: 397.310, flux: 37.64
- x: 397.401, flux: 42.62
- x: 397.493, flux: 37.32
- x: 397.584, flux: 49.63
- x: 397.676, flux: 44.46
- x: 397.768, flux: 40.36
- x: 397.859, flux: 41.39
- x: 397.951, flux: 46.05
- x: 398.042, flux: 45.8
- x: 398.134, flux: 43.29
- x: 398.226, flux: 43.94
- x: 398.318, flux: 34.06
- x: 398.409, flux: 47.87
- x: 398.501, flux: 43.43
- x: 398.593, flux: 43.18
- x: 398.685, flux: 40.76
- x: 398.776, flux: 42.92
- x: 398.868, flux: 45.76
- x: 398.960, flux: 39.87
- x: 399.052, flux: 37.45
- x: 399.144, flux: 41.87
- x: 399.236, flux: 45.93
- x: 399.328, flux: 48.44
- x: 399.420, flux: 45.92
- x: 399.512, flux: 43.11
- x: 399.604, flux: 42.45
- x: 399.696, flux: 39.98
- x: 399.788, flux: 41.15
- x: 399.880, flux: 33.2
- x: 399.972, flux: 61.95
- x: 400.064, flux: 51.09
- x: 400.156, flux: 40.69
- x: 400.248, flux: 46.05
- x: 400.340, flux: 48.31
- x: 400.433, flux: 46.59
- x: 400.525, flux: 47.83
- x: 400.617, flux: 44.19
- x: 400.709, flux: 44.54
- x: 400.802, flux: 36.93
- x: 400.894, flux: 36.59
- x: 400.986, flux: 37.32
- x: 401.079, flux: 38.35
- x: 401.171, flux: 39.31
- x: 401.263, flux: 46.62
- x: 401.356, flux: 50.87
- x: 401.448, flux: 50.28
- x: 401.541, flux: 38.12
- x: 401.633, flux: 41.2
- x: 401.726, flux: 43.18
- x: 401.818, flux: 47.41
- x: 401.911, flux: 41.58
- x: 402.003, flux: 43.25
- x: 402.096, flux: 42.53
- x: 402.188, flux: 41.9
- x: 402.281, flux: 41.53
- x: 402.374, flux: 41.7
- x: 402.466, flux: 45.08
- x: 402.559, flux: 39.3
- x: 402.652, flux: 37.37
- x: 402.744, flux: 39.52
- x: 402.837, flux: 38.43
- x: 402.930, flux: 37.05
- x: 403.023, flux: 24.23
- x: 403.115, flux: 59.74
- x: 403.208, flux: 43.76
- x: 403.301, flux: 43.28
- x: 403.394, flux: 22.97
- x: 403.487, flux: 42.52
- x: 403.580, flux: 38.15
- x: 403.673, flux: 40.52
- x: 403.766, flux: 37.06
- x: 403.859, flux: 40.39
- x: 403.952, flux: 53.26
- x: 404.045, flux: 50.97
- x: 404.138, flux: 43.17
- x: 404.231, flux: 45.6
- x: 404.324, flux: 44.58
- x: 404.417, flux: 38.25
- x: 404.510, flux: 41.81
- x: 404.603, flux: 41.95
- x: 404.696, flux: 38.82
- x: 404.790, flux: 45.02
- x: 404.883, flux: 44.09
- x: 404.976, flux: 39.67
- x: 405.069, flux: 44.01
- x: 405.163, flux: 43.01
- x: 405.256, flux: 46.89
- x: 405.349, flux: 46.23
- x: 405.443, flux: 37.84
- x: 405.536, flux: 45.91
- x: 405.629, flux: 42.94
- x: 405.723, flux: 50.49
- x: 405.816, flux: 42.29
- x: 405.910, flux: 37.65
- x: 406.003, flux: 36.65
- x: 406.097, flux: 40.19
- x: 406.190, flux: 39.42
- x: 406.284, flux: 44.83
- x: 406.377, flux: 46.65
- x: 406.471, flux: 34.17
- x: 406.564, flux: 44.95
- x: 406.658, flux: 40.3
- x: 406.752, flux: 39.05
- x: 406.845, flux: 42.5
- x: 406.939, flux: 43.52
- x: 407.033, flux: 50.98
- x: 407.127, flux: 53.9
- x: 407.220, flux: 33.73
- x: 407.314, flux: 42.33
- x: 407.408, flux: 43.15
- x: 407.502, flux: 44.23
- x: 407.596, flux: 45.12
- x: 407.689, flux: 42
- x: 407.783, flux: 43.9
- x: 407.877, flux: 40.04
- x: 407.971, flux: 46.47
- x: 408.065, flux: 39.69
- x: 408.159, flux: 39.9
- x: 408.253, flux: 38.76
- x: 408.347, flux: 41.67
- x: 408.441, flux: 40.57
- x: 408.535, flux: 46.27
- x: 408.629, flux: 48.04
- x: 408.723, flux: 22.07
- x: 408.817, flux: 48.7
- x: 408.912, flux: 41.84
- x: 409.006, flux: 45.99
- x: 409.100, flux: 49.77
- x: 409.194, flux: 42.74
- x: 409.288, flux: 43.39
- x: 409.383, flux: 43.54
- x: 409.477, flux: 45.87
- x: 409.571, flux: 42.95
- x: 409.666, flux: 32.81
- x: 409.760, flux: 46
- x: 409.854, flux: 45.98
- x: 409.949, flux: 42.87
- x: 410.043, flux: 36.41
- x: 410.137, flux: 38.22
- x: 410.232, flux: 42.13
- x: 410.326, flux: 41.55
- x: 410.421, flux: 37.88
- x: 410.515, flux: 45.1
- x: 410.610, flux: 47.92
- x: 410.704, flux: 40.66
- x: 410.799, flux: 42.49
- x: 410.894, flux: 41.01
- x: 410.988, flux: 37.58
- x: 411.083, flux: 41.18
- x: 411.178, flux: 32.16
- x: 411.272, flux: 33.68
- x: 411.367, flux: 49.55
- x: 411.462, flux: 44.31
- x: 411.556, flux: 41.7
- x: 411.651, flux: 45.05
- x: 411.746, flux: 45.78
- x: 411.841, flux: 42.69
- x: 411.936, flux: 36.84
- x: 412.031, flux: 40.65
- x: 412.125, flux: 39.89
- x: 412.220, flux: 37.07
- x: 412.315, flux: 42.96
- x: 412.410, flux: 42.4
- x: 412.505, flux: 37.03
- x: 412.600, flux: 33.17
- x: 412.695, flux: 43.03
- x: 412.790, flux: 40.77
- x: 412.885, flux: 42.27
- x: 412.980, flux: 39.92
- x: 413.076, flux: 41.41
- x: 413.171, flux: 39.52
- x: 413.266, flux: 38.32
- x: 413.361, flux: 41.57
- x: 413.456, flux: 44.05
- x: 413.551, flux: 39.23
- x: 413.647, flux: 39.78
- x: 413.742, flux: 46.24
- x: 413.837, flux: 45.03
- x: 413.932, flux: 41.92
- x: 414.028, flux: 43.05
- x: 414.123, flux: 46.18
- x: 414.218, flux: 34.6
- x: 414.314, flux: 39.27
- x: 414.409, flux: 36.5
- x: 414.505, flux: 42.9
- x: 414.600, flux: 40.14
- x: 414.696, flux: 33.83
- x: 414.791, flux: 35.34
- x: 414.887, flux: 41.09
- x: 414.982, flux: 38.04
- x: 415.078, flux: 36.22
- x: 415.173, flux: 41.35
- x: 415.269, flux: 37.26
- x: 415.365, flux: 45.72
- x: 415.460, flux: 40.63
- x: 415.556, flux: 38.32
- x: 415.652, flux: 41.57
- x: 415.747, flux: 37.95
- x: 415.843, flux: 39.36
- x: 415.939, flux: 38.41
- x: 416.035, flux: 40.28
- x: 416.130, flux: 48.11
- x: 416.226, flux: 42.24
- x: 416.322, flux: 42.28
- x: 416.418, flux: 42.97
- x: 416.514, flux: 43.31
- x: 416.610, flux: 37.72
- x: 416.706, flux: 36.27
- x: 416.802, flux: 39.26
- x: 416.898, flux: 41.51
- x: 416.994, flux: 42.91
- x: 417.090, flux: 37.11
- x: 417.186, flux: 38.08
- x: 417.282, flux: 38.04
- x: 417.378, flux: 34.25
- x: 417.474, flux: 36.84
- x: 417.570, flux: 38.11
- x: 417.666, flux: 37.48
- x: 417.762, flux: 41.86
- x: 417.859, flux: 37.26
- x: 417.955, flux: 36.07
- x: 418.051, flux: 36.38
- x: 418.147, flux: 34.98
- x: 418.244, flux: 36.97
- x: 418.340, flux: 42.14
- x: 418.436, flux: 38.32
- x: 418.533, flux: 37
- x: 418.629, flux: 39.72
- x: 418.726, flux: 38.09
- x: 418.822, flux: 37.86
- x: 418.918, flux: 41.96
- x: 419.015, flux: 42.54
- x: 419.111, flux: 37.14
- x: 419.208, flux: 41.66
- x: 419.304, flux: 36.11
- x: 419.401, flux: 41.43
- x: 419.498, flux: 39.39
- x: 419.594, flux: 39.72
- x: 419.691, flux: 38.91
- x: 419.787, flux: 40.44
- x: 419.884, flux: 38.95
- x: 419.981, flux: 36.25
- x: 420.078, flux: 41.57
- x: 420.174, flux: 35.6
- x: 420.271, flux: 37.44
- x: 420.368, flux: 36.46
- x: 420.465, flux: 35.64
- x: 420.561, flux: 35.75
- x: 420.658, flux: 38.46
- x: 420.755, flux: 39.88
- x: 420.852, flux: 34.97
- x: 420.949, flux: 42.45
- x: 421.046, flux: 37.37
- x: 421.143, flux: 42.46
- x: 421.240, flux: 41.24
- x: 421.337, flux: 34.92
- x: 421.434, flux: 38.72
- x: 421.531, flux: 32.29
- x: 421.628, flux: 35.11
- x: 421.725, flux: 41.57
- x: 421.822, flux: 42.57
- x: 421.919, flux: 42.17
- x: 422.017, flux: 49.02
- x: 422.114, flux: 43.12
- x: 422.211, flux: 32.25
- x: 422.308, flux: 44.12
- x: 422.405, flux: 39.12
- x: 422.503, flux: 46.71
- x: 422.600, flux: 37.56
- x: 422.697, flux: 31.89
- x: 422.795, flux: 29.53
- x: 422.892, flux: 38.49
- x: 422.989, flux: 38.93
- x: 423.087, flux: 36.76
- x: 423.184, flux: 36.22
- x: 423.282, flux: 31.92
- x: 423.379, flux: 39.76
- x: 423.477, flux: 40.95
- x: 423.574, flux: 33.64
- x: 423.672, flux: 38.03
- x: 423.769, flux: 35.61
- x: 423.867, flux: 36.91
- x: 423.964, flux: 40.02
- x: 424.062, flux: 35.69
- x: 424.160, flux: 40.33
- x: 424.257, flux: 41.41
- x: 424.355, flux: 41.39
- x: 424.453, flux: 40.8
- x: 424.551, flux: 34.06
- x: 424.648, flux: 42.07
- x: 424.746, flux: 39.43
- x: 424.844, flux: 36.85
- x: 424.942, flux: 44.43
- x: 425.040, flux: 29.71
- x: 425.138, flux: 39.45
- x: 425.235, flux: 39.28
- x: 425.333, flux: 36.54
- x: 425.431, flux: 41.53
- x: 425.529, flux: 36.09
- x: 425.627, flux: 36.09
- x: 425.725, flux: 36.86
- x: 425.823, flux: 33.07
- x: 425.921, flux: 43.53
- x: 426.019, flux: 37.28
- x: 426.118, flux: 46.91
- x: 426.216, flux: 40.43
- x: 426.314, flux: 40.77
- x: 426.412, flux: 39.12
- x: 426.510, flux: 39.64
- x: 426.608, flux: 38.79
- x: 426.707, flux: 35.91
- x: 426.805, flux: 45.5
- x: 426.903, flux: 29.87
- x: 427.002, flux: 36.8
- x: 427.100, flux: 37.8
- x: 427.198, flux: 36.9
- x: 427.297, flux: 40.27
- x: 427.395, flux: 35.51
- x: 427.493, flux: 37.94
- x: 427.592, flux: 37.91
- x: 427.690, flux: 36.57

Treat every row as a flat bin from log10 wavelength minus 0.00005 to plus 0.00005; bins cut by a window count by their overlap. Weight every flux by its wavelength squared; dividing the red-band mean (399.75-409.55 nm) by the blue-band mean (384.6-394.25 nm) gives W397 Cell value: 1.05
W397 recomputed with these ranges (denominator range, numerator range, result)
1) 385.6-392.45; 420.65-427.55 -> 1.00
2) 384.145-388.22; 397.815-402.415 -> 1.03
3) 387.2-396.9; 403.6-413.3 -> 1.06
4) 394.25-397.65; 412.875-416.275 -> 1.05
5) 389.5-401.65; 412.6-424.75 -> 1.03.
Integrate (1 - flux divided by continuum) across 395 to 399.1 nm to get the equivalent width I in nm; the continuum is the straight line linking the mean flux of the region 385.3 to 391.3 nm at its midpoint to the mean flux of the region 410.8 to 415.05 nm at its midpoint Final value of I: 0.13 nm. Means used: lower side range 45.8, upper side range 40.4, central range 42.5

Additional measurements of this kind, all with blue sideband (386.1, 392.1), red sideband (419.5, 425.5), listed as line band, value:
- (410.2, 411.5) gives -0.004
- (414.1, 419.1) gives 0.069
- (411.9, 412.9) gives 0.028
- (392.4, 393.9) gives 0.218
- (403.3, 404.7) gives 0.038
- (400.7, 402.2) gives 0.031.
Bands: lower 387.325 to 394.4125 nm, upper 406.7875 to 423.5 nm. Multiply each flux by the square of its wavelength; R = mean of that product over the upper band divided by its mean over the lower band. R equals 1.05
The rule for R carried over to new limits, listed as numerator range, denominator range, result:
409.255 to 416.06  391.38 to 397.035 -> 1.08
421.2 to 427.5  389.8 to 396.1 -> 1.06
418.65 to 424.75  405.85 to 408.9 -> 0.99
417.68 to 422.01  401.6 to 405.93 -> 0.99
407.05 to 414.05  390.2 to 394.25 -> 1.10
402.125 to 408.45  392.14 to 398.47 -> 1.06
